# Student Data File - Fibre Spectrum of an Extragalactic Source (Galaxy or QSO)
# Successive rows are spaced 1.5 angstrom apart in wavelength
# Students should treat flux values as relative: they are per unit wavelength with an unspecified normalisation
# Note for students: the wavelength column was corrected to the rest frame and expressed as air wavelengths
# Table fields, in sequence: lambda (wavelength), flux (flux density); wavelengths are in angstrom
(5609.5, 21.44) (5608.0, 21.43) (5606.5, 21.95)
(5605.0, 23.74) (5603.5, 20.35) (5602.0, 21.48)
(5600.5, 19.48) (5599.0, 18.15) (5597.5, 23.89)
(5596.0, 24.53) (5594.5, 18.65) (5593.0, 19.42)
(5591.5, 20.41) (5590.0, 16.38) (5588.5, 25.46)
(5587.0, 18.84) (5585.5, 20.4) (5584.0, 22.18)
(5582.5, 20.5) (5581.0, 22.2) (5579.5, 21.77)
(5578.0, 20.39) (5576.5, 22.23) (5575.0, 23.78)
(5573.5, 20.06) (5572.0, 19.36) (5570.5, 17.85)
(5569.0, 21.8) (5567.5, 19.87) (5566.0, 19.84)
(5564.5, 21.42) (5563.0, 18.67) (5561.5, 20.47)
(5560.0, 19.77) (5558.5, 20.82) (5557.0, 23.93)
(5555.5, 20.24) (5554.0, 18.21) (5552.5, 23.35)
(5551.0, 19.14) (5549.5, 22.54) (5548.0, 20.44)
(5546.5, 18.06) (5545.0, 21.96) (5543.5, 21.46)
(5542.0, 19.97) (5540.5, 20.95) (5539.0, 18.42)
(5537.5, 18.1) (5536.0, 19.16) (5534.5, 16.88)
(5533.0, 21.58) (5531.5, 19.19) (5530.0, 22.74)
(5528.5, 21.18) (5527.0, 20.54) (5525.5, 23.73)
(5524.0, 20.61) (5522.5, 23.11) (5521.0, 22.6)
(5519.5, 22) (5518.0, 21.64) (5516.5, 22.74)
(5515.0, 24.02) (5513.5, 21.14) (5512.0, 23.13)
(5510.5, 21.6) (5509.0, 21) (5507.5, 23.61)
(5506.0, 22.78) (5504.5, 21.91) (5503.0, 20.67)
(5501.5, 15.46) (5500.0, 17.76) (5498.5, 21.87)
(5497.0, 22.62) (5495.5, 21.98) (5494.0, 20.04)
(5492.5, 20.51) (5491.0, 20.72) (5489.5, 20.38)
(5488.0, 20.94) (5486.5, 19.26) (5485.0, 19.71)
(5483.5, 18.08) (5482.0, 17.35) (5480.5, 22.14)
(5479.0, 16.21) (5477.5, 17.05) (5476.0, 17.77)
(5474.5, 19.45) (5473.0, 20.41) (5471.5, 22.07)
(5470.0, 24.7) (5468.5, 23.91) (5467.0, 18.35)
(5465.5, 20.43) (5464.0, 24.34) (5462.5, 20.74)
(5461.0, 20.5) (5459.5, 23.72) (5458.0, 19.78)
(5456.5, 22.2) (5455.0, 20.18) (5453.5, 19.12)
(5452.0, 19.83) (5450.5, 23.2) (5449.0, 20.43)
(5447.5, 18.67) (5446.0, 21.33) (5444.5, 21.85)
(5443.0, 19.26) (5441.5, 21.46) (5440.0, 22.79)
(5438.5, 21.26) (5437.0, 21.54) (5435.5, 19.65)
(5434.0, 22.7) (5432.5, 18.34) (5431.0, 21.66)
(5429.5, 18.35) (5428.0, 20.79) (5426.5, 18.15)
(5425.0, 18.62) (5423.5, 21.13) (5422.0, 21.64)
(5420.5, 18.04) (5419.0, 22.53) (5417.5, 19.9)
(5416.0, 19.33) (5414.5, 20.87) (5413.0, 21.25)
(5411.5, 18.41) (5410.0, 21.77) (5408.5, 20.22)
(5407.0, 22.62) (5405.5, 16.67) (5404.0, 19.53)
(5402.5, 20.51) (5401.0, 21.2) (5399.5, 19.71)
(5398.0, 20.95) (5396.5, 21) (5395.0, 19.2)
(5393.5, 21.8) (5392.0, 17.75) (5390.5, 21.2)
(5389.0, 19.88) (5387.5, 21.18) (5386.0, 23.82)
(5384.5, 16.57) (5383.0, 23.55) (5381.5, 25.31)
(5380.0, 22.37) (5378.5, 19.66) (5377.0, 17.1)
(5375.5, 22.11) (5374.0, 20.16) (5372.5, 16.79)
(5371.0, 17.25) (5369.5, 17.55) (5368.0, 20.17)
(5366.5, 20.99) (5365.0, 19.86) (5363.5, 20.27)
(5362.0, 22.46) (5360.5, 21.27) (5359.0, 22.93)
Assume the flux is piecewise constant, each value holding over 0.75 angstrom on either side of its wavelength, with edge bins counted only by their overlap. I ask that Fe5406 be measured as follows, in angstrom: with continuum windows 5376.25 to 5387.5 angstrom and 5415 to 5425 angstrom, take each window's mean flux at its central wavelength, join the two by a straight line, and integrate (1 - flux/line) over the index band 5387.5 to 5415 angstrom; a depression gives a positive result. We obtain 0.6 angstrom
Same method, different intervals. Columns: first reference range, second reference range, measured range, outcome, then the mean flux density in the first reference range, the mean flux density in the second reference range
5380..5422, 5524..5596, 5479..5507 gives 0.57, 20.6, 20.6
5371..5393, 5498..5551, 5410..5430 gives 0.55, 20.4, 21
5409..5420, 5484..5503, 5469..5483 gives 0.32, 20.5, 20.1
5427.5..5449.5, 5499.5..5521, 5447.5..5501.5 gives 1.69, 20.7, 21.5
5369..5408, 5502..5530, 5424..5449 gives 0.61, 20.2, 22.1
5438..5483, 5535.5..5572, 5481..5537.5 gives -1.22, 20.7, 20.3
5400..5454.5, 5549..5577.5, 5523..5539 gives 0.23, 20.4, 20.7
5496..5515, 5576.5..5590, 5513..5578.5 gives 1.30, 21.3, 21.2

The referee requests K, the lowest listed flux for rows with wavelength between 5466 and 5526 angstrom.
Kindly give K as 15.46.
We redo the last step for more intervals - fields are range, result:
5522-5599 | 16.38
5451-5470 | 18.35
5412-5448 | 18.04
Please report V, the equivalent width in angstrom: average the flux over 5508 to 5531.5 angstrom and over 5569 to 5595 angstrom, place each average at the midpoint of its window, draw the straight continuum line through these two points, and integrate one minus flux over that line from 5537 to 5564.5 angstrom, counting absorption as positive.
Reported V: 1.19 angstrom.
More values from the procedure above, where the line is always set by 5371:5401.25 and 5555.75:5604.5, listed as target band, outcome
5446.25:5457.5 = 0.02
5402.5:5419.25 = 0.23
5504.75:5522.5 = -1.49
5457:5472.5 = -0.94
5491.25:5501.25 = 0.06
